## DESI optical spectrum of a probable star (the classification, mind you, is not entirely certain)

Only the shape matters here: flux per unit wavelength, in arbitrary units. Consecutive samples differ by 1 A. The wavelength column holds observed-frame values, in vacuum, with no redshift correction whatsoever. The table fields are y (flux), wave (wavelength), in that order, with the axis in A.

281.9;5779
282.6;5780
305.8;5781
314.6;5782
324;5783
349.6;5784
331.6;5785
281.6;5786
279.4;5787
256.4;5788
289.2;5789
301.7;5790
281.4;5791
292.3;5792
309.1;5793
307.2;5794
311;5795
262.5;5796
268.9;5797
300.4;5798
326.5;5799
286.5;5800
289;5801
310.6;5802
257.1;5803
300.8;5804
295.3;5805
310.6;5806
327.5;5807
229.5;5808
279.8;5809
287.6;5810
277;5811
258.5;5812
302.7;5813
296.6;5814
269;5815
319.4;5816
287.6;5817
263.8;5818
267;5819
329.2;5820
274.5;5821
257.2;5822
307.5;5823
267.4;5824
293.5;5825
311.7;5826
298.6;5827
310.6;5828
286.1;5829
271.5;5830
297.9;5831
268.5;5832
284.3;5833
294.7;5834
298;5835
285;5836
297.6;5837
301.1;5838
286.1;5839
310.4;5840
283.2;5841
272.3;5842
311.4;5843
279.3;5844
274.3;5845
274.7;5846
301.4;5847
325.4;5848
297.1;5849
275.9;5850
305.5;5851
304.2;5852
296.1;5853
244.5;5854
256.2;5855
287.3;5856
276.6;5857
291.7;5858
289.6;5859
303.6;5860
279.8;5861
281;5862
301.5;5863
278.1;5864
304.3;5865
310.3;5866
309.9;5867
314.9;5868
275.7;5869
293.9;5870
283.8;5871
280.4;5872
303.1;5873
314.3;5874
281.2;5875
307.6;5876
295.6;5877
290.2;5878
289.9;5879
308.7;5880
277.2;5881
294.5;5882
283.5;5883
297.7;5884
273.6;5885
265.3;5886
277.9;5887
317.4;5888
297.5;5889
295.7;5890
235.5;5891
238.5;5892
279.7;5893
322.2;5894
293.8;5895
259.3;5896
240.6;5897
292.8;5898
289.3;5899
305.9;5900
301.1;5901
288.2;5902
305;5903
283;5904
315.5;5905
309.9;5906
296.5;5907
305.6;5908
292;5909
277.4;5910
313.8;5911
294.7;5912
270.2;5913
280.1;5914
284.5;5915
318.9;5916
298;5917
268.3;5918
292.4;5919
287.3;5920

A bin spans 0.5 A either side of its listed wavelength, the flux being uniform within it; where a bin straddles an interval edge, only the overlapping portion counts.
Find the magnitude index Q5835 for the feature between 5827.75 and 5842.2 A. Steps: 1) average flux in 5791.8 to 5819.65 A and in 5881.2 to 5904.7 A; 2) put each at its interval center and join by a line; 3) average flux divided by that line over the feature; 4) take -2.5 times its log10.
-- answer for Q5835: -0.01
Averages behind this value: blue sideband 289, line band 290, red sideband 284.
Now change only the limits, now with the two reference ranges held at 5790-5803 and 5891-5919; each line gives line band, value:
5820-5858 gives 0.012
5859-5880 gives -0.017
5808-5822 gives 0.040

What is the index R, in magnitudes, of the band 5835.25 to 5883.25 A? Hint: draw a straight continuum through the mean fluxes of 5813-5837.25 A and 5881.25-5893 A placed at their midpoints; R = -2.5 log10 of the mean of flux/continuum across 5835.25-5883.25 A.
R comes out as -0.029 mag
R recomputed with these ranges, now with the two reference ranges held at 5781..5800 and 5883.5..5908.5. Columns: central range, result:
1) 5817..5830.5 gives 0.029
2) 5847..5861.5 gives 0.013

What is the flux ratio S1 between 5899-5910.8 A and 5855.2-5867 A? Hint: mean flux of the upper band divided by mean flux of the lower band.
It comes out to 1.0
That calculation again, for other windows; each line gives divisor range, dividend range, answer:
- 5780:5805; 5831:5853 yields 0.98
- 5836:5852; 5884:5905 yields 0.97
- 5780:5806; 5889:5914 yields 0.97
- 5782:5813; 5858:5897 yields 0.99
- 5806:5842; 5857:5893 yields 1.00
